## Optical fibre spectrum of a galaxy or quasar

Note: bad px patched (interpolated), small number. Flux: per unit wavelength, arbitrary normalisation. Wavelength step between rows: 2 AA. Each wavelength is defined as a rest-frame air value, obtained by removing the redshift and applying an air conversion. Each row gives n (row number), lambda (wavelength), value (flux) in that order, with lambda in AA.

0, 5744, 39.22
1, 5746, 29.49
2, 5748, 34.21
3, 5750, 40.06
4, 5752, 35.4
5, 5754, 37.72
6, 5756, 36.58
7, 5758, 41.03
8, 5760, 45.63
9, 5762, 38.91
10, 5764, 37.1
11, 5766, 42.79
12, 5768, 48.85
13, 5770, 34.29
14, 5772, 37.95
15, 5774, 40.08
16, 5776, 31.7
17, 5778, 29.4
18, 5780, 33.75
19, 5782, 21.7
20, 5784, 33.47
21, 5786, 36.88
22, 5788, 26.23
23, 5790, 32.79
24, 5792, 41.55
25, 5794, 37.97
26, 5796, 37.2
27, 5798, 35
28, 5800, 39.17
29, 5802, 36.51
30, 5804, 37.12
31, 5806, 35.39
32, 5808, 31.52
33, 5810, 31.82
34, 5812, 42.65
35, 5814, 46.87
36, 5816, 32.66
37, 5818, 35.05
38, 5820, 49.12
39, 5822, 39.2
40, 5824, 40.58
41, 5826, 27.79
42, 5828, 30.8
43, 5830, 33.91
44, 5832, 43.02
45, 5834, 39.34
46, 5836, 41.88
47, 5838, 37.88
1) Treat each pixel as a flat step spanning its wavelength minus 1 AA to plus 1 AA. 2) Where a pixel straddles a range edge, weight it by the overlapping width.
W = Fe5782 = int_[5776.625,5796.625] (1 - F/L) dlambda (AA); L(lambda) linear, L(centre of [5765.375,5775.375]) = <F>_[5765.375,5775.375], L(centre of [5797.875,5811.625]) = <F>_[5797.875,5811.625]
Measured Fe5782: 2.6 AA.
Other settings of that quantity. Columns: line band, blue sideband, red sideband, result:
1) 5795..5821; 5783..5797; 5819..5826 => 0.40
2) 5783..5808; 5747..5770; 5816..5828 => 1.71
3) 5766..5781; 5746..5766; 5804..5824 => 0.51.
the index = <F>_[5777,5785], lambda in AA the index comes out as 29.6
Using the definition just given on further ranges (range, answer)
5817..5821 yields 42.1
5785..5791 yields 32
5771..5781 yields 34.6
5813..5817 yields 39.8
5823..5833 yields 35.2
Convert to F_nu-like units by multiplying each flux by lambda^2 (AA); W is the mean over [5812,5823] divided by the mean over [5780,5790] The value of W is 1.4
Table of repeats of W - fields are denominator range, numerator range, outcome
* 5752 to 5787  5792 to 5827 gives 1.03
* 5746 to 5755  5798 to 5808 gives 1.03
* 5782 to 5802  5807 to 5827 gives 1.09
